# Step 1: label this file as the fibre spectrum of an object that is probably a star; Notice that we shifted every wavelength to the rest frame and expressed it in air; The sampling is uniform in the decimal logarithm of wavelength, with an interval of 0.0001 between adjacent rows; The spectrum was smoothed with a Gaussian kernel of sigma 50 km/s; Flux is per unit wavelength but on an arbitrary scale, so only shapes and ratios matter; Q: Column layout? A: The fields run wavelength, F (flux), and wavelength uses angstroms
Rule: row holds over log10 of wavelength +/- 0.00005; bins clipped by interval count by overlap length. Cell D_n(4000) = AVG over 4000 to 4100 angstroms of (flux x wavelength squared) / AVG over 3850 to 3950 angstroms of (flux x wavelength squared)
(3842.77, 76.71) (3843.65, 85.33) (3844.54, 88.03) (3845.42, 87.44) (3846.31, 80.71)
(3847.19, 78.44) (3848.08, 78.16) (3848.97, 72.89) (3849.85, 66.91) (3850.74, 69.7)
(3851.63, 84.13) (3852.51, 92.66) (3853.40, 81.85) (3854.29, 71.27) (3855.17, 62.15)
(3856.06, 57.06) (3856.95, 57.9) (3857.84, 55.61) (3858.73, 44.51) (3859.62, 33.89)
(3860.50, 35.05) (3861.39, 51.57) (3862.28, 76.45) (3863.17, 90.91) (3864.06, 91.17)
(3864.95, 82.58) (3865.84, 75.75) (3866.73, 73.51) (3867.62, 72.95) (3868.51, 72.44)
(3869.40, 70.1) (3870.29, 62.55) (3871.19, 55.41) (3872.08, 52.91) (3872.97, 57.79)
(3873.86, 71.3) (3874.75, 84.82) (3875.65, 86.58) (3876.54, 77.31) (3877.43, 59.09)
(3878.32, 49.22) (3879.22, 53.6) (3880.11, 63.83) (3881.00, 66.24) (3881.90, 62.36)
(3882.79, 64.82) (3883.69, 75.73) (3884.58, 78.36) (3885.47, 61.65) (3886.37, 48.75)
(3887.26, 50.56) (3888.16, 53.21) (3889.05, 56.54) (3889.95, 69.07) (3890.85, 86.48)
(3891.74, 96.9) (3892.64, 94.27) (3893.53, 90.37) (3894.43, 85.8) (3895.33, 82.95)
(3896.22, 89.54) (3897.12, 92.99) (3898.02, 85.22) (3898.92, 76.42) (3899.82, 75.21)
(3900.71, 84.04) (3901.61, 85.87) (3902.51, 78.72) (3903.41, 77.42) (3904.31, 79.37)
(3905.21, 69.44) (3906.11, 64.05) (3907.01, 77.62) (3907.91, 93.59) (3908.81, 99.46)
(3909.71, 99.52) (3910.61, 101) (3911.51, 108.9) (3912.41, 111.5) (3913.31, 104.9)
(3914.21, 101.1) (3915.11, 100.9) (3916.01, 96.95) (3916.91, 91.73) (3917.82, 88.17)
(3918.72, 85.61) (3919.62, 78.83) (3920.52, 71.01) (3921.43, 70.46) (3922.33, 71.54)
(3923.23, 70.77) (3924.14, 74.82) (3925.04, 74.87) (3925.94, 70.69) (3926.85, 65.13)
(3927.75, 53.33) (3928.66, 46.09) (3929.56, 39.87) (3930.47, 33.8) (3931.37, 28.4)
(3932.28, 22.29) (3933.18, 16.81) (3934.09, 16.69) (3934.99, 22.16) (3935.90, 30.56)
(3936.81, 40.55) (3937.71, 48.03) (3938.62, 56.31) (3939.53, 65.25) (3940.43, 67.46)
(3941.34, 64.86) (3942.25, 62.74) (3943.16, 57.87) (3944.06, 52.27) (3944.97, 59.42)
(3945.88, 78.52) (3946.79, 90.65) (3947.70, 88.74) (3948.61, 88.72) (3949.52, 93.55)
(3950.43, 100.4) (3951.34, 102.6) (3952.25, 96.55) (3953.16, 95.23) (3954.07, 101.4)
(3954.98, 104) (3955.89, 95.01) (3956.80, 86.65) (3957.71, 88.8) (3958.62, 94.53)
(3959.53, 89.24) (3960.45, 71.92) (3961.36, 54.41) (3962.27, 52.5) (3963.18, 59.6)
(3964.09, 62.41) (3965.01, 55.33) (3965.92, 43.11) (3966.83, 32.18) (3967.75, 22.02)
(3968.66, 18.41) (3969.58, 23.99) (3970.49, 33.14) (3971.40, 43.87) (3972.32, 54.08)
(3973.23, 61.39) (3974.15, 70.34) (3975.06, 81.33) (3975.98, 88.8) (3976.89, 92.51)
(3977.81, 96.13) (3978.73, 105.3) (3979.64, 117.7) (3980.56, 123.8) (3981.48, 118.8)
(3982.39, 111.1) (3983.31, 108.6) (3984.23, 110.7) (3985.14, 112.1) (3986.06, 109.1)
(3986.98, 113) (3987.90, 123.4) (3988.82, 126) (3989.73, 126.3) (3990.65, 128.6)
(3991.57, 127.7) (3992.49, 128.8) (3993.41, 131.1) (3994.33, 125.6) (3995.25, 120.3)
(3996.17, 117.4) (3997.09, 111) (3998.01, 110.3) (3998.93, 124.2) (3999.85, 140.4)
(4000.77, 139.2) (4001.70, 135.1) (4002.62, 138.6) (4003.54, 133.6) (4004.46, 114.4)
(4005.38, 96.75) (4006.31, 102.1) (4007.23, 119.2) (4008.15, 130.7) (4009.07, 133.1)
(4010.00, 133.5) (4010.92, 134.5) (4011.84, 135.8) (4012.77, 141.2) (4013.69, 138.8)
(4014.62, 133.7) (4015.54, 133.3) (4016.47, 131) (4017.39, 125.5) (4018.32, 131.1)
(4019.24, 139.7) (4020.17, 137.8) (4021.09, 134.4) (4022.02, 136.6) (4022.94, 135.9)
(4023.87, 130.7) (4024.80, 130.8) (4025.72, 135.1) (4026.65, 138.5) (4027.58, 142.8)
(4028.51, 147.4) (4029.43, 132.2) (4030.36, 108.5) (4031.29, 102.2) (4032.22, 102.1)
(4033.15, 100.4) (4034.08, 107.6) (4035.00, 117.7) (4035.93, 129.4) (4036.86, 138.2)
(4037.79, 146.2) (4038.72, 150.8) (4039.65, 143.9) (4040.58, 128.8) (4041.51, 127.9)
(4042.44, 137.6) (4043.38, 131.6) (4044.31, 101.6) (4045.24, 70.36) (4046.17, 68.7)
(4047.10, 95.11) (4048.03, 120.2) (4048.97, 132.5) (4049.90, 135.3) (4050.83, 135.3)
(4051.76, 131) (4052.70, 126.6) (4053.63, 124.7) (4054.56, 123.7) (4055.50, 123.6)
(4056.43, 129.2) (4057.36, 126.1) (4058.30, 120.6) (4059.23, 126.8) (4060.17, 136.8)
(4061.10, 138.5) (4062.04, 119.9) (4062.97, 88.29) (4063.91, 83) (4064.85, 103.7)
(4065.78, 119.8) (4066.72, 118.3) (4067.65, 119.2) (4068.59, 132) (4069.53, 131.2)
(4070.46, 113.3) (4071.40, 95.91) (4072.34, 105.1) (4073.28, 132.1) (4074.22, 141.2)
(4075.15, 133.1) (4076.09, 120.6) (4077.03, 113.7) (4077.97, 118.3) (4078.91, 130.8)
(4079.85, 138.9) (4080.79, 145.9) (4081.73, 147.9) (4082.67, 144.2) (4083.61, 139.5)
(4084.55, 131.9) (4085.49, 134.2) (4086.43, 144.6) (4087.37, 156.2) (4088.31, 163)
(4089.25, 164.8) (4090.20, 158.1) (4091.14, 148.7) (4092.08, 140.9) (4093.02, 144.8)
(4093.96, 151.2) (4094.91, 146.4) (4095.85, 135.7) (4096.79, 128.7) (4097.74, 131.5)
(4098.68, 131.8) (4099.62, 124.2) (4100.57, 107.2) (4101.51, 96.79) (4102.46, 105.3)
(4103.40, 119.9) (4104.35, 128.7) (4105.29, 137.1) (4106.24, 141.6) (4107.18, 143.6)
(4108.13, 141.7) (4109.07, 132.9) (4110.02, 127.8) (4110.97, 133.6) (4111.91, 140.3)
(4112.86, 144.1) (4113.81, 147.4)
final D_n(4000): 2.0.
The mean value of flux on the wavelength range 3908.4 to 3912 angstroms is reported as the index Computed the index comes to 102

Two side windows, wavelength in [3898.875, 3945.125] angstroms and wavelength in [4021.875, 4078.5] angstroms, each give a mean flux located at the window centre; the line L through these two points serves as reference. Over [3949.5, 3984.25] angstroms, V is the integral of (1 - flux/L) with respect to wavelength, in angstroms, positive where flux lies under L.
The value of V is 3.8 angstroms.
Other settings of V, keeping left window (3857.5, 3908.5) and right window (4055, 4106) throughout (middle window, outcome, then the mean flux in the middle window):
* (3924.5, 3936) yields 5.99 angstroms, 40.6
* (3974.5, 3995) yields -2.54 angstroms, 114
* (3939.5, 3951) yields 1.84 angstroms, 75.3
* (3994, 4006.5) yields -2.00 angstroms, 122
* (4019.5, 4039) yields -2.51 angstroms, 129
